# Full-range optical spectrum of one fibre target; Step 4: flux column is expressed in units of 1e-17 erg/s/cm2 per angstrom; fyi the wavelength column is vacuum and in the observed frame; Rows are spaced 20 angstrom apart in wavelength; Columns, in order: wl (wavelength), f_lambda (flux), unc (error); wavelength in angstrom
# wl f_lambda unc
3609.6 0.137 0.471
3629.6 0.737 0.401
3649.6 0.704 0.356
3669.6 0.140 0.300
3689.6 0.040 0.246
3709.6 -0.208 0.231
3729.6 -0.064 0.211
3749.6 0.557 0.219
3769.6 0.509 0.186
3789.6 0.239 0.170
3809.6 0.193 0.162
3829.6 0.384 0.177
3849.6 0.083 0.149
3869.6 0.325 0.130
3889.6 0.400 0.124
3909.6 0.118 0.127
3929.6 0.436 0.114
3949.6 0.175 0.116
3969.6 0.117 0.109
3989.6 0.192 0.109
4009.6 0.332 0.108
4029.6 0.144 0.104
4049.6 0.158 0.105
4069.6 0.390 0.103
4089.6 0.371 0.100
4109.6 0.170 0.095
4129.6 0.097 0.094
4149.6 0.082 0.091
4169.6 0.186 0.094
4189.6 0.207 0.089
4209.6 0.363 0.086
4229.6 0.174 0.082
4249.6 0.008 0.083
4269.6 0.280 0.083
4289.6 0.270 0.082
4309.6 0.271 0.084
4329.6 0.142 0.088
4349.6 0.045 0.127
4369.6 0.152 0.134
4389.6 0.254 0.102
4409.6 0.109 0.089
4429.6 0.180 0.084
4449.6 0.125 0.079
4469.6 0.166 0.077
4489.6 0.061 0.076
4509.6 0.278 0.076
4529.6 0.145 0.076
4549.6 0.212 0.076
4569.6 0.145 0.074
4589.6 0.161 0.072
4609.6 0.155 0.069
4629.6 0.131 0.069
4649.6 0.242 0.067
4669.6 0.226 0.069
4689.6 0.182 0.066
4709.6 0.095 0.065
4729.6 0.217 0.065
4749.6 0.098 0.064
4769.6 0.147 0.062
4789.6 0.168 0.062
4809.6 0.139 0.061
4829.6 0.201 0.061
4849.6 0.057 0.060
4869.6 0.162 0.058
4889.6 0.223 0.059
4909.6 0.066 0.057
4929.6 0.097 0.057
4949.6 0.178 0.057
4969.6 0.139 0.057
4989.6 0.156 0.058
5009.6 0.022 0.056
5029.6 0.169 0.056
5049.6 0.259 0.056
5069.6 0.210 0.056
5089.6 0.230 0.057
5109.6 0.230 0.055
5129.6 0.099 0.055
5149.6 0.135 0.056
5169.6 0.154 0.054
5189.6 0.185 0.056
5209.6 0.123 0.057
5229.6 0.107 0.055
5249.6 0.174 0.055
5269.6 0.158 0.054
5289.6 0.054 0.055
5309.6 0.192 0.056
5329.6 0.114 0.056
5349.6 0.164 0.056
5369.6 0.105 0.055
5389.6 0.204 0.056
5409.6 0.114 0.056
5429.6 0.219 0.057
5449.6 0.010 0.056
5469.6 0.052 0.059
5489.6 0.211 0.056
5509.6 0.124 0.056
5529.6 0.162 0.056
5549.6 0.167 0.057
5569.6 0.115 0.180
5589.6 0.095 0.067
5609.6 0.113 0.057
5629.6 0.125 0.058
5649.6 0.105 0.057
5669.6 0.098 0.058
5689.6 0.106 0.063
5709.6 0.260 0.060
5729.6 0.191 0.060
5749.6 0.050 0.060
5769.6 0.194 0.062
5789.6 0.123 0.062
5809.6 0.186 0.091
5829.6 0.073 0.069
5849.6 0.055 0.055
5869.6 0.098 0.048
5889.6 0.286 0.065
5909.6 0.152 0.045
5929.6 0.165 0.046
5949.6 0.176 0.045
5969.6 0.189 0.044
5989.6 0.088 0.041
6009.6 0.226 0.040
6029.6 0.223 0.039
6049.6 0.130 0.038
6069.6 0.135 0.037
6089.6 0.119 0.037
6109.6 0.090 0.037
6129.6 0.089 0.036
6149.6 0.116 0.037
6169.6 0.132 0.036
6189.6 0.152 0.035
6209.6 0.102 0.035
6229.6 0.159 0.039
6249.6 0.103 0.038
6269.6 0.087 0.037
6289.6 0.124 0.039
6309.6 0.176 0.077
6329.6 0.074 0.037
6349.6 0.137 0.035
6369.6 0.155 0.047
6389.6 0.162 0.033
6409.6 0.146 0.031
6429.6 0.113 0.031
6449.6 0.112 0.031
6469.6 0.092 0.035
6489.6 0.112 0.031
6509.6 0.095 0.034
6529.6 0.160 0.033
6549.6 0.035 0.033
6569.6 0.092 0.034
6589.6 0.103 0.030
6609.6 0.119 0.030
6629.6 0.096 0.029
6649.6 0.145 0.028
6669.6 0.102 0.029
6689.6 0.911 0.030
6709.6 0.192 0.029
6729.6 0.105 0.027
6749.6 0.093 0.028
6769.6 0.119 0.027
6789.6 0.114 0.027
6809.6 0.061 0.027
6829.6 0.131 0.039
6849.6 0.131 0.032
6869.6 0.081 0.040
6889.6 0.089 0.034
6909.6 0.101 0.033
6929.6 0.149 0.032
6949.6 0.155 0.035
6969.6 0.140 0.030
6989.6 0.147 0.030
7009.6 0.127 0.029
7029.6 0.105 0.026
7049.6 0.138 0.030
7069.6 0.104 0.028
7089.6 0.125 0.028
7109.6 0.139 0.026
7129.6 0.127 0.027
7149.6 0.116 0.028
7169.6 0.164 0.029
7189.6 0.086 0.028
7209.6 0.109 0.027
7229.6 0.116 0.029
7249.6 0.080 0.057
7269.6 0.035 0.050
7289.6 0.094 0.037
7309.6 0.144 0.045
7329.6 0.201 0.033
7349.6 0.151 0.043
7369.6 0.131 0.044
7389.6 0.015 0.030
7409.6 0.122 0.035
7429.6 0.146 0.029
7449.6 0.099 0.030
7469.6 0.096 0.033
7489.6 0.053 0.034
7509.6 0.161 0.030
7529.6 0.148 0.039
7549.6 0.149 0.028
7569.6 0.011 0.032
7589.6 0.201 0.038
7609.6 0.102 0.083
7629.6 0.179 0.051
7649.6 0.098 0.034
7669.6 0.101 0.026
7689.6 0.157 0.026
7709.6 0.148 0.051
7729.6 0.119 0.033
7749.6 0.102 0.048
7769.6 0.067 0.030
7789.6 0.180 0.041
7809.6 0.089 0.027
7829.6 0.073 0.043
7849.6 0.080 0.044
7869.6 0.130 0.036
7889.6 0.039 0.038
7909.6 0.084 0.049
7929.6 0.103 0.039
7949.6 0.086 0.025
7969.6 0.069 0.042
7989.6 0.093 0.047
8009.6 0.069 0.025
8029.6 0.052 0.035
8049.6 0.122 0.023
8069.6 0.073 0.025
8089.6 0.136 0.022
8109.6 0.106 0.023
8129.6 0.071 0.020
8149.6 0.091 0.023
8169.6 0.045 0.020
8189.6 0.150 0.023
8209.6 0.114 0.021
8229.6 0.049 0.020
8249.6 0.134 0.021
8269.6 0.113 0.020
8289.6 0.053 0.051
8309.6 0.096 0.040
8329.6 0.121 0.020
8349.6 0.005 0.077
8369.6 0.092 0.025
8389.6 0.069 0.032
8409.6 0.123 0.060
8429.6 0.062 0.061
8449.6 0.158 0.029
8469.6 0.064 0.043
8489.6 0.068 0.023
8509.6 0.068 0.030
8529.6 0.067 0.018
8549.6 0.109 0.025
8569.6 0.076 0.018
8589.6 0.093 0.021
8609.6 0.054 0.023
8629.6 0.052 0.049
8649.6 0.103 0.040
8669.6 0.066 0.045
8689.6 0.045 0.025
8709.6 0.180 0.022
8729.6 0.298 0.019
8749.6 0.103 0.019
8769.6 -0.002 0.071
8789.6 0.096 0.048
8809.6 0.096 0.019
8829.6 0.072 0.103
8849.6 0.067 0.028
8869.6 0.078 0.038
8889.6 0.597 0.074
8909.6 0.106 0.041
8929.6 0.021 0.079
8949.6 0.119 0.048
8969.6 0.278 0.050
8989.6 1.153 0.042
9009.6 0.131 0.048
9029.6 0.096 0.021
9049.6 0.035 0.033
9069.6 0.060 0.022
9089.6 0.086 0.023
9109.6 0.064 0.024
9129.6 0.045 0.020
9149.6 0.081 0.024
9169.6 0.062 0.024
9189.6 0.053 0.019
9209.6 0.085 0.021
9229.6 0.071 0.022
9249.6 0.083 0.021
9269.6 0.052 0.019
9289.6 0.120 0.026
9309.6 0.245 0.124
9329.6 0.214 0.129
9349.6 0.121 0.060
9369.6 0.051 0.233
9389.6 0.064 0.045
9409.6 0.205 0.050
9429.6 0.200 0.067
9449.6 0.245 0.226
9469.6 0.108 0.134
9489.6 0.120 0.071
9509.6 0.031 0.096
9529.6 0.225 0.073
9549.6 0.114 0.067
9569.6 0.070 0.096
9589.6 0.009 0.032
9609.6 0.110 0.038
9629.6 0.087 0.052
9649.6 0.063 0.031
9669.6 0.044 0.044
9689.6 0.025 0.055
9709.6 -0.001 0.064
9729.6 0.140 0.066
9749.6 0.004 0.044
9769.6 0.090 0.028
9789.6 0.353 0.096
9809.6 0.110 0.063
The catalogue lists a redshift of 0.79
